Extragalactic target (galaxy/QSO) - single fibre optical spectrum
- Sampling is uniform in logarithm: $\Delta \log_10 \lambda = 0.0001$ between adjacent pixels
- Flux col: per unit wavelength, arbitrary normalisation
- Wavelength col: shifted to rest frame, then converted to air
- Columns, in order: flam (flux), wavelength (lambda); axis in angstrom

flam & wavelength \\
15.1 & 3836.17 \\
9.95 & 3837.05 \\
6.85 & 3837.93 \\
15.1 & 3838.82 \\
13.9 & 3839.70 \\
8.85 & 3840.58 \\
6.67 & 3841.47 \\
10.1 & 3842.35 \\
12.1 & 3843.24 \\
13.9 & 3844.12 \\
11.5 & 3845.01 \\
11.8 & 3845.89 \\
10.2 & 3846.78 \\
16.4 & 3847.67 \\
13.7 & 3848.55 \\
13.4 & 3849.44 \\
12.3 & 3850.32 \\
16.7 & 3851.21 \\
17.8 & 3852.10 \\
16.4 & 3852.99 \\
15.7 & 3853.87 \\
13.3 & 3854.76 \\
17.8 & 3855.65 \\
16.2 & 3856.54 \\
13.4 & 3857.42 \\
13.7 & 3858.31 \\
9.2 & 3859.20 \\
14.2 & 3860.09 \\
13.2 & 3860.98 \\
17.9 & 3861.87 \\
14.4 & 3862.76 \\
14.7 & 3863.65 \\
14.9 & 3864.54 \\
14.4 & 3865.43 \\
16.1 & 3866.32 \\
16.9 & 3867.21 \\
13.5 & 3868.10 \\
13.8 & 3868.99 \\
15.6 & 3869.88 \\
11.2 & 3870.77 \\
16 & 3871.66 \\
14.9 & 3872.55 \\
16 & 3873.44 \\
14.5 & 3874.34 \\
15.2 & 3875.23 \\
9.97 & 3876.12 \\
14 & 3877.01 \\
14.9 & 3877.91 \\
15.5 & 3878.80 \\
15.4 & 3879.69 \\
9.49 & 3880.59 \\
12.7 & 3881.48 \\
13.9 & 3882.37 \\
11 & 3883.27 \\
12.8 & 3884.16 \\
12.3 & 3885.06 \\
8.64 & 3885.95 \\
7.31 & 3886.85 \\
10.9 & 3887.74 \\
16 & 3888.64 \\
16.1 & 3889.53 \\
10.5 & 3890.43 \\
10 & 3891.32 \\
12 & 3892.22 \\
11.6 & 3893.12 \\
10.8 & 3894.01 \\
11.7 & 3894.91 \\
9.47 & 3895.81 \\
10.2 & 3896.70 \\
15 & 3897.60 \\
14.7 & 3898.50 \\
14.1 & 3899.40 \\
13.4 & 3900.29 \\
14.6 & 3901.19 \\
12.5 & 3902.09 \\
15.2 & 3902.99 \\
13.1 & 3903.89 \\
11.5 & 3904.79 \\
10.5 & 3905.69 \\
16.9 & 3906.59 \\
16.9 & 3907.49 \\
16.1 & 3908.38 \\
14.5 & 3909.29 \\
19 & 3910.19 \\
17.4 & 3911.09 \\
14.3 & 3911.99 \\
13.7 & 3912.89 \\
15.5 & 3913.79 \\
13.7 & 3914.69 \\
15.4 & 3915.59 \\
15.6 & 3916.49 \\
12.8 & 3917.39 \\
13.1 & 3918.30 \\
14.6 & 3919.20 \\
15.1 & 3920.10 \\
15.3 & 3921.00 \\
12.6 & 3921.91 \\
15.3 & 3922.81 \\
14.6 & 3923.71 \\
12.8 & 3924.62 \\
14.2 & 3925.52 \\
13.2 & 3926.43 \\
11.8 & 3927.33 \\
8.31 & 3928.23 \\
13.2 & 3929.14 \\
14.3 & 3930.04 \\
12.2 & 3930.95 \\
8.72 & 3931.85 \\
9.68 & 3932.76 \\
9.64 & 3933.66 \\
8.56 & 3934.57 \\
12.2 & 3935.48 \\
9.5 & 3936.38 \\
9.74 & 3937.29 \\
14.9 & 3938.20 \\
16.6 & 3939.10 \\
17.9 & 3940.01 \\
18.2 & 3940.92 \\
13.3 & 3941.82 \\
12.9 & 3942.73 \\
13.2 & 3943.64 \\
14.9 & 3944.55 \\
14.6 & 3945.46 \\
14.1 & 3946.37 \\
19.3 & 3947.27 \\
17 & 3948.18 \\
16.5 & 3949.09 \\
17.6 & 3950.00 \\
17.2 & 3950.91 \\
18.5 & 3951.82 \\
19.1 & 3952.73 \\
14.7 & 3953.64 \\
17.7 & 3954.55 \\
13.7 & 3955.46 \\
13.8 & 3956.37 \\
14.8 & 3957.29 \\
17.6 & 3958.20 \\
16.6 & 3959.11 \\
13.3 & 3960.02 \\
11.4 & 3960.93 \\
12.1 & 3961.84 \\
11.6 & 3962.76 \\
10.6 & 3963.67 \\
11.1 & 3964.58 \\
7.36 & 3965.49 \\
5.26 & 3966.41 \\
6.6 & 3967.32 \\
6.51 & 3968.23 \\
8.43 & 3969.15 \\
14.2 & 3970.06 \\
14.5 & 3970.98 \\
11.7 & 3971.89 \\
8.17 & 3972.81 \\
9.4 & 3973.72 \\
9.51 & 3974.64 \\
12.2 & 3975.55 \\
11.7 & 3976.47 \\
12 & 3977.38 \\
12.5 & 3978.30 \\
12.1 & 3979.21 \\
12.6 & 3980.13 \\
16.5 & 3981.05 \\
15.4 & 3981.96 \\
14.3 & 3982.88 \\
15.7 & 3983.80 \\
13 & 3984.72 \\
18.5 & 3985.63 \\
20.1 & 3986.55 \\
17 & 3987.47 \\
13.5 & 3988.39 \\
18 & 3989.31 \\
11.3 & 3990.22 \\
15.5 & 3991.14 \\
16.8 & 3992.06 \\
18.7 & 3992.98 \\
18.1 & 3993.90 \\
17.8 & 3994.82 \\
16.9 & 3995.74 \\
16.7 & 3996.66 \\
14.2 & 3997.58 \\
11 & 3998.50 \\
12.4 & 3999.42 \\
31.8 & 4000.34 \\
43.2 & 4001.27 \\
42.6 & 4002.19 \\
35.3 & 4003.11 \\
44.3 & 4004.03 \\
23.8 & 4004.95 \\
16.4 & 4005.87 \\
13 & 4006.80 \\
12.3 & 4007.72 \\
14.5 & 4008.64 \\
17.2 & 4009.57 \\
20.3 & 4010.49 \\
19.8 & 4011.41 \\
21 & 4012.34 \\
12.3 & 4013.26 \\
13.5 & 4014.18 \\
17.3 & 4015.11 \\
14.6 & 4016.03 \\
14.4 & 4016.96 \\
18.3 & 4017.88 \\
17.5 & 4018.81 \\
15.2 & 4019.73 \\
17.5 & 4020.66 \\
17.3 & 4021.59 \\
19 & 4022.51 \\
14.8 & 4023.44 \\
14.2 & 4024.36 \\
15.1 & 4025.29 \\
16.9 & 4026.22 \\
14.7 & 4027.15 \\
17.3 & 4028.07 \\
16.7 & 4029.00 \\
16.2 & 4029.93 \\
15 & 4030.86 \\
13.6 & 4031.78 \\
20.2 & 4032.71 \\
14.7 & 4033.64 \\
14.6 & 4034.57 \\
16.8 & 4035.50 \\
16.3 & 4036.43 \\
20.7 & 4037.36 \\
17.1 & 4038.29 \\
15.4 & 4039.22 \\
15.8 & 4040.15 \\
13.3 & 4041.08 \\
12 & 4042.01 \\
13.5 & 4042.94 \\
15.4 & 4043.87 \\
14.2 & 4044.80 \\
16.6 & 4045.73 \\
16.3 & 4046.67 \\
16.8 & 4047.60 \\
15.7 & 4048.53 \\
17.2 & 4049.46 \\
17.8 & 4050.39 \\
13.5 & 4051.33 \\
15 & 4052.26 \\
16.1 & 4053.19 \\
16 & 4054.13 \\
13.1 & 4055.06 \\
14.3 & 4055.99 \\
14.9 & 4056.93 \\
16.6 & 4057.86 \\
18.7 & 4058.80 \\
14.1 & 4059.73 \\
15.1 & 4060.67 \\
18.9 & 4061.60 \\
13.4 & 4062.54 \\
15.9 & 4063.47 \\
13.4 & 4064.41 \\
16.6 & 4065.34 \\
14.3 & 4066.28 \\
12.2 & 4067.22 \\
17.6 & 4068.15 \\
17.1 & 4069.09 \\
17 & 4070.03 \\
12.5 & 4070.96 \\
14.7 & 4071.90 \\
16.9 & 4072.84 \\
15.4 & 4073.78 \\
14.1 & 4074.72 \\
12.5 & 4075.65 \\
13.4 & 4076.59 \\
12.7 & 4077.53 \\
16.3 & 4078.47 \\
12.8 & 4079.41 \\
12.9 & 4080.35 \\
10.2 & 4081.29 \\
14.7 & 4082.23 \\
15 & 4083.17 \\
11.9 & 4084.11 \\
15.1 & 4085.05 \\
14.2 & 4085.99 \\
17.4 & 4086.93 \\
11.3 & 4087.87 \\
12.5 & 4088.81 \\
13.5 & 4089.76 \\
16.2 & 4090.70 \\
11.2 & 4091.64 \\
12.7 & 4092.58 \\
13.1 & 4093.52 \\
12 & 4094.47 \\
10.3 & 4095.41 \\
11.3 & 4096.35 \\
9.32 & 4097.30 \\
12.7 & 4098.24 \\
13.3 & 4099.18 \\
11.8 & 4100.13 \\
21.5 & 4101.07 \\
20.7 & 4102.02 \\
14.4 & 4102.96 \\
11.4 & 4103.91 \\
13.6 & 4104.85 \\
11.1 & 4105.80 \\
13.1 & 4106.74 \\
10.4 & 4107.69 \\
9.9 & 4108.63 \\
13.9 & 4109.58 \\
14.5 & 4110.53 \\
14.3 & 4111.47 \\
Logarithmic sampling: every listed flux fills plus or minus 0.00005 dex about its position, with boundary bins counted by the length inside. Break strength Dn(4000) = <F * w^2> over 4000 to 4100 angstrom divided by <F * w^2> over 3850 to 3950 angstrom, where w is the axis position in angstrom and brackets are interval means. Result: 1.27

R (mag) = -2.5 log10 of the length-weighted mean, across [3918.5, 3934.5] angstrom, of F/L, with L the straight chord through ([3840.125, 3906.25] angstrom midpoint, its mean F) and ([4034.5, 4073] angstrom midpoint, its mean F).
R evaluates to 0.11 mag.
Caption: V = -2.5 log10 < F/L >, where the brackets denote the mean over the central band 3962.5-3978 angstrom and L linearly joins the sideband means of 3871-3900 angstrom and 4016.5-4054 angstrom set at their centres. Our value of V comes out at 0.40 mag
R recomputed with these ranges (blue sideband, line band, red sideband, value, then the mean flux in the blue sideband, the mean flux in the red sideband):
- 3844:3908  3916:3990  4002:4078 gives 0.12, 13.6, 16.6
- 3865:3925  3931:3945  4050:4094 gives 0.10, 13.7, 14.6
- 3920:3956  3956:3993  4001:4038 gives 0.25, 14.1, 18.8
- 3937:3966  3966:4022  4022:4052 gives -0.09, 14.8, 15.9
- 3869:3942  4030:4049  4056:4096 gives -0.12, 13.3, 14.3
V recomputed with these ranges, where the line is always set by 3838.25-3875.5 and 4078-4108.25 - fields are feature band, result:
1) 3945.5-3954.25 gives -0.23 mag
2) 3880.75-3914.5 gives 0.06 mag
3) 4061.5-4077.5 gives -0.11 mag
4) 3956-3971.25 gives 0.19 mag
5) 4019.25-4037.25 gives -0.20 mag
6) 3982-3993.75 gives -0.18 mag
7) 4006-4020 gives -0.19 mag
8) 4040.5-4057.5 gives -0.12 mag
